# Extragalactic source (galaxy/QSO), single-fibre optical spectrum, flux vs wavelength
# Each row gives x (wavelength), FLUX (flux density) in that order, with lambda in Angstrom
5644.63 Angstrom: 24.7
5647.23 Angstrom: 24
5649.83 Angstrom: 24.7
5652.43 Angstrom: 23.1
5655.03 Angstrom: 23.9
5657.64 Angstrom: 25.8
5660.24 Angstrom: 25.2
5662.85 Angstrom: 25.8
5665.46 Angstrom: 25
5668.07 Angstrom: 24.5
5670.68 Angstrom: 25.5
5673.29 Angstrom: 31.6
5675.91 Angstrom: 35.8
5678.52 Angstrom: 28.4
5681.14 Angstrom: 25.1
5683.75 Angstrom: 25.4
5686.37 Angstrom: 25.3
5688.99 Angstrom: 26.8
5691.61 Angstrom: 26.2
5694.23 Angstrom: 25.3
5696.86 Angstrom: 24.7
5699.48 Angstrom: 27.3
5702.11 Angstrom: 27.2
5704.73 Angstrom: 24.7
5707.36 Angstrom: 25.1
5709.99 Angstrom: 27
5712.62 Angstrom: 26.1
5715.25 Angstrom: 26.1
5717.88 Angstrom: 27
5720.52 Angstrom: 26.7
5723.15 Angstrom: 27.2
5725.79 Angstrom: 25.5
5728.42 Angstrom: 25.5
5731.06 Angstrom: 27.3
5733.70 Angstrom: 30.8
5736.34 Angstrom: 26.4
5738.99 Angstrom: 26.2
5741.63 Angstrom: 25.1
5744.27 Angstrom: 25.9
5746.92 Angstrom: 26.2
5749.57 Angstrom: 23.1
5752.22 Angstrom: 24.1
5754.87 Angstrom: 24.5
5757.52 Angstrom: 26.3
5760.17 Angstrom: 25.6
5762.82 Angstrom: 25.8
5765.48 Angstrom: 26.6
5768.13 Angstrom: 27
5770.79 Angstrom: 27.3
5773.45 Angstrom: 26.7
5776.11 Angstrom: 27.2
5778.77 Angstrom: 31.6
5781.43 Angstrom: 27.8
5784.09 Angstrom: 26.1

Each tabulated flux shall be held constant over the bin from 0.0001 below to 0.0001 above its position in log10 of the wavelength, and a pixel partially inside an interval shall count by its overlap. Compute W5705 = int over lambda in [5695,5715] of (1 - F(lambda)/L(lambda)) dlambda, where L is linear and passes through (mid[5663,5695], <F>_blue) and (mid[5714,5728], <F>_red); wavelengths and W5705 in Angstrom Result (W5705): 0.5 Angstrom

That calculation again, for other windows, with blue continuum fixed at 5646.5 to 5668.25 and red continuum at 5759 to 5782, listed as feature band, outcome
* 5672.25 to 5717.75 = -2.5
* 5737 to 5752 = 0.8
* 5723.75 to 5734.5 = -0.3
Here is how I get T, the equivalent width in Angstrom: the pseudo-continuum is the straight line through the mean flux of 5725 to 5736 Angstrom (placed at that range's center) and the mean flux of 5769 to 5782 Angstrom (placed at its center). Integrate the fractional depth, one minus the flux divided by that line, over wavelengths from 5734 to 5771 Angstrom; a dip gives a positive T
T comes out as 2.5 Angstrom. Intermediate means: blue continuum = 27.3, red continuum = 28.1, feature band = 25.8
